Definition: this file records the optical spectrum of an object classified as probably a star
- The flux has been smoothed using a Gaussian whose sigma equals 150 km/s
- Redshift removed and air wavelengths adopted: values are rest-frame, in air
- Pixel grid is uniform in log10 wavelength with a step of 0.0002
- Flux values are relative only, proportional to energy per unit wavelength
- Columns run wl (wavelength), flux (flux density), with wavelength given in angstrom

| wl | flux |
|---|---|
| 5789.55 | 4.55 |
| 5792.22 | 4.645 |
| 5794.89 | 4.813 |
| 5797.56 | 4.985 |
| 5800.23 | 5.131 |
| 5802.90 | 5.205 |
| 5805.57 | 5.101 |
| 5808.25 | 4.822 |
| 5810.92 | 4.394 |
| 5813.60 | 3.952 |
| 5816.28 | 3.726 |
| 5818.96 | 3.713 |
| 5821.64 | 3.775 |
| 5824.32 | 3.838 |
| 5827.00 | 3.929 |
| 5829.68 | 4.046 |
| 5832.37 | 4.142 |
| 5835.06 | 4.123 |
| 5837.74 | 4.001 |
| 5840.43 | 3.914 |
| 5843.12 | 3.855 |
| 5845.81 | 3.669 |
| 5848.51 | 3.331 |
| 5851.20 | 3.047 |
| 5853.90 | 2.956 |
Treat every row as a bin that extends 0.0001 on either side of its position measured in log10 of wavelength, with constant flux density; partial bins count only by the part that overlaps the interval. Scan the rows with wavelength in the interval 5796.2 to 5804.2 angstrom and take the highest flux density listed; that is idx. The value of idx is 5.205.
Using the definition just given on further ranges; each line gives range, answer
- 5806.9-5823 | 4.822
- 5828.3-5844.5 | 4.142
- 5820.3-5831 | 4.046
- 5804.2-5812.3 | 5.101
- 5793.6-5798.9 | 4.985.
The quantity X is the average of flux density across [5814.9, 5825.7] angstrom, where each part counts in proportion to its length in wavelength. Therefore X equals 3.76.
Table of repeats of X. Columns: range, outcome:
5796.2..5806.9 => 5.11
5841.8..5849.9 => 3.61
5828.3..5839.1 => 4.08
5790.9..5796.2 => 4.73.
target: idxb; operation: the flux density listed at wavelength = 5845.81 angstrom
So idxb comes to 3.669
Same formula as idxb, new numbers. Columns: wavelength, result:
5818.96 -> 3.713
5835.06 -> 4.123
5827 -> 3.929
